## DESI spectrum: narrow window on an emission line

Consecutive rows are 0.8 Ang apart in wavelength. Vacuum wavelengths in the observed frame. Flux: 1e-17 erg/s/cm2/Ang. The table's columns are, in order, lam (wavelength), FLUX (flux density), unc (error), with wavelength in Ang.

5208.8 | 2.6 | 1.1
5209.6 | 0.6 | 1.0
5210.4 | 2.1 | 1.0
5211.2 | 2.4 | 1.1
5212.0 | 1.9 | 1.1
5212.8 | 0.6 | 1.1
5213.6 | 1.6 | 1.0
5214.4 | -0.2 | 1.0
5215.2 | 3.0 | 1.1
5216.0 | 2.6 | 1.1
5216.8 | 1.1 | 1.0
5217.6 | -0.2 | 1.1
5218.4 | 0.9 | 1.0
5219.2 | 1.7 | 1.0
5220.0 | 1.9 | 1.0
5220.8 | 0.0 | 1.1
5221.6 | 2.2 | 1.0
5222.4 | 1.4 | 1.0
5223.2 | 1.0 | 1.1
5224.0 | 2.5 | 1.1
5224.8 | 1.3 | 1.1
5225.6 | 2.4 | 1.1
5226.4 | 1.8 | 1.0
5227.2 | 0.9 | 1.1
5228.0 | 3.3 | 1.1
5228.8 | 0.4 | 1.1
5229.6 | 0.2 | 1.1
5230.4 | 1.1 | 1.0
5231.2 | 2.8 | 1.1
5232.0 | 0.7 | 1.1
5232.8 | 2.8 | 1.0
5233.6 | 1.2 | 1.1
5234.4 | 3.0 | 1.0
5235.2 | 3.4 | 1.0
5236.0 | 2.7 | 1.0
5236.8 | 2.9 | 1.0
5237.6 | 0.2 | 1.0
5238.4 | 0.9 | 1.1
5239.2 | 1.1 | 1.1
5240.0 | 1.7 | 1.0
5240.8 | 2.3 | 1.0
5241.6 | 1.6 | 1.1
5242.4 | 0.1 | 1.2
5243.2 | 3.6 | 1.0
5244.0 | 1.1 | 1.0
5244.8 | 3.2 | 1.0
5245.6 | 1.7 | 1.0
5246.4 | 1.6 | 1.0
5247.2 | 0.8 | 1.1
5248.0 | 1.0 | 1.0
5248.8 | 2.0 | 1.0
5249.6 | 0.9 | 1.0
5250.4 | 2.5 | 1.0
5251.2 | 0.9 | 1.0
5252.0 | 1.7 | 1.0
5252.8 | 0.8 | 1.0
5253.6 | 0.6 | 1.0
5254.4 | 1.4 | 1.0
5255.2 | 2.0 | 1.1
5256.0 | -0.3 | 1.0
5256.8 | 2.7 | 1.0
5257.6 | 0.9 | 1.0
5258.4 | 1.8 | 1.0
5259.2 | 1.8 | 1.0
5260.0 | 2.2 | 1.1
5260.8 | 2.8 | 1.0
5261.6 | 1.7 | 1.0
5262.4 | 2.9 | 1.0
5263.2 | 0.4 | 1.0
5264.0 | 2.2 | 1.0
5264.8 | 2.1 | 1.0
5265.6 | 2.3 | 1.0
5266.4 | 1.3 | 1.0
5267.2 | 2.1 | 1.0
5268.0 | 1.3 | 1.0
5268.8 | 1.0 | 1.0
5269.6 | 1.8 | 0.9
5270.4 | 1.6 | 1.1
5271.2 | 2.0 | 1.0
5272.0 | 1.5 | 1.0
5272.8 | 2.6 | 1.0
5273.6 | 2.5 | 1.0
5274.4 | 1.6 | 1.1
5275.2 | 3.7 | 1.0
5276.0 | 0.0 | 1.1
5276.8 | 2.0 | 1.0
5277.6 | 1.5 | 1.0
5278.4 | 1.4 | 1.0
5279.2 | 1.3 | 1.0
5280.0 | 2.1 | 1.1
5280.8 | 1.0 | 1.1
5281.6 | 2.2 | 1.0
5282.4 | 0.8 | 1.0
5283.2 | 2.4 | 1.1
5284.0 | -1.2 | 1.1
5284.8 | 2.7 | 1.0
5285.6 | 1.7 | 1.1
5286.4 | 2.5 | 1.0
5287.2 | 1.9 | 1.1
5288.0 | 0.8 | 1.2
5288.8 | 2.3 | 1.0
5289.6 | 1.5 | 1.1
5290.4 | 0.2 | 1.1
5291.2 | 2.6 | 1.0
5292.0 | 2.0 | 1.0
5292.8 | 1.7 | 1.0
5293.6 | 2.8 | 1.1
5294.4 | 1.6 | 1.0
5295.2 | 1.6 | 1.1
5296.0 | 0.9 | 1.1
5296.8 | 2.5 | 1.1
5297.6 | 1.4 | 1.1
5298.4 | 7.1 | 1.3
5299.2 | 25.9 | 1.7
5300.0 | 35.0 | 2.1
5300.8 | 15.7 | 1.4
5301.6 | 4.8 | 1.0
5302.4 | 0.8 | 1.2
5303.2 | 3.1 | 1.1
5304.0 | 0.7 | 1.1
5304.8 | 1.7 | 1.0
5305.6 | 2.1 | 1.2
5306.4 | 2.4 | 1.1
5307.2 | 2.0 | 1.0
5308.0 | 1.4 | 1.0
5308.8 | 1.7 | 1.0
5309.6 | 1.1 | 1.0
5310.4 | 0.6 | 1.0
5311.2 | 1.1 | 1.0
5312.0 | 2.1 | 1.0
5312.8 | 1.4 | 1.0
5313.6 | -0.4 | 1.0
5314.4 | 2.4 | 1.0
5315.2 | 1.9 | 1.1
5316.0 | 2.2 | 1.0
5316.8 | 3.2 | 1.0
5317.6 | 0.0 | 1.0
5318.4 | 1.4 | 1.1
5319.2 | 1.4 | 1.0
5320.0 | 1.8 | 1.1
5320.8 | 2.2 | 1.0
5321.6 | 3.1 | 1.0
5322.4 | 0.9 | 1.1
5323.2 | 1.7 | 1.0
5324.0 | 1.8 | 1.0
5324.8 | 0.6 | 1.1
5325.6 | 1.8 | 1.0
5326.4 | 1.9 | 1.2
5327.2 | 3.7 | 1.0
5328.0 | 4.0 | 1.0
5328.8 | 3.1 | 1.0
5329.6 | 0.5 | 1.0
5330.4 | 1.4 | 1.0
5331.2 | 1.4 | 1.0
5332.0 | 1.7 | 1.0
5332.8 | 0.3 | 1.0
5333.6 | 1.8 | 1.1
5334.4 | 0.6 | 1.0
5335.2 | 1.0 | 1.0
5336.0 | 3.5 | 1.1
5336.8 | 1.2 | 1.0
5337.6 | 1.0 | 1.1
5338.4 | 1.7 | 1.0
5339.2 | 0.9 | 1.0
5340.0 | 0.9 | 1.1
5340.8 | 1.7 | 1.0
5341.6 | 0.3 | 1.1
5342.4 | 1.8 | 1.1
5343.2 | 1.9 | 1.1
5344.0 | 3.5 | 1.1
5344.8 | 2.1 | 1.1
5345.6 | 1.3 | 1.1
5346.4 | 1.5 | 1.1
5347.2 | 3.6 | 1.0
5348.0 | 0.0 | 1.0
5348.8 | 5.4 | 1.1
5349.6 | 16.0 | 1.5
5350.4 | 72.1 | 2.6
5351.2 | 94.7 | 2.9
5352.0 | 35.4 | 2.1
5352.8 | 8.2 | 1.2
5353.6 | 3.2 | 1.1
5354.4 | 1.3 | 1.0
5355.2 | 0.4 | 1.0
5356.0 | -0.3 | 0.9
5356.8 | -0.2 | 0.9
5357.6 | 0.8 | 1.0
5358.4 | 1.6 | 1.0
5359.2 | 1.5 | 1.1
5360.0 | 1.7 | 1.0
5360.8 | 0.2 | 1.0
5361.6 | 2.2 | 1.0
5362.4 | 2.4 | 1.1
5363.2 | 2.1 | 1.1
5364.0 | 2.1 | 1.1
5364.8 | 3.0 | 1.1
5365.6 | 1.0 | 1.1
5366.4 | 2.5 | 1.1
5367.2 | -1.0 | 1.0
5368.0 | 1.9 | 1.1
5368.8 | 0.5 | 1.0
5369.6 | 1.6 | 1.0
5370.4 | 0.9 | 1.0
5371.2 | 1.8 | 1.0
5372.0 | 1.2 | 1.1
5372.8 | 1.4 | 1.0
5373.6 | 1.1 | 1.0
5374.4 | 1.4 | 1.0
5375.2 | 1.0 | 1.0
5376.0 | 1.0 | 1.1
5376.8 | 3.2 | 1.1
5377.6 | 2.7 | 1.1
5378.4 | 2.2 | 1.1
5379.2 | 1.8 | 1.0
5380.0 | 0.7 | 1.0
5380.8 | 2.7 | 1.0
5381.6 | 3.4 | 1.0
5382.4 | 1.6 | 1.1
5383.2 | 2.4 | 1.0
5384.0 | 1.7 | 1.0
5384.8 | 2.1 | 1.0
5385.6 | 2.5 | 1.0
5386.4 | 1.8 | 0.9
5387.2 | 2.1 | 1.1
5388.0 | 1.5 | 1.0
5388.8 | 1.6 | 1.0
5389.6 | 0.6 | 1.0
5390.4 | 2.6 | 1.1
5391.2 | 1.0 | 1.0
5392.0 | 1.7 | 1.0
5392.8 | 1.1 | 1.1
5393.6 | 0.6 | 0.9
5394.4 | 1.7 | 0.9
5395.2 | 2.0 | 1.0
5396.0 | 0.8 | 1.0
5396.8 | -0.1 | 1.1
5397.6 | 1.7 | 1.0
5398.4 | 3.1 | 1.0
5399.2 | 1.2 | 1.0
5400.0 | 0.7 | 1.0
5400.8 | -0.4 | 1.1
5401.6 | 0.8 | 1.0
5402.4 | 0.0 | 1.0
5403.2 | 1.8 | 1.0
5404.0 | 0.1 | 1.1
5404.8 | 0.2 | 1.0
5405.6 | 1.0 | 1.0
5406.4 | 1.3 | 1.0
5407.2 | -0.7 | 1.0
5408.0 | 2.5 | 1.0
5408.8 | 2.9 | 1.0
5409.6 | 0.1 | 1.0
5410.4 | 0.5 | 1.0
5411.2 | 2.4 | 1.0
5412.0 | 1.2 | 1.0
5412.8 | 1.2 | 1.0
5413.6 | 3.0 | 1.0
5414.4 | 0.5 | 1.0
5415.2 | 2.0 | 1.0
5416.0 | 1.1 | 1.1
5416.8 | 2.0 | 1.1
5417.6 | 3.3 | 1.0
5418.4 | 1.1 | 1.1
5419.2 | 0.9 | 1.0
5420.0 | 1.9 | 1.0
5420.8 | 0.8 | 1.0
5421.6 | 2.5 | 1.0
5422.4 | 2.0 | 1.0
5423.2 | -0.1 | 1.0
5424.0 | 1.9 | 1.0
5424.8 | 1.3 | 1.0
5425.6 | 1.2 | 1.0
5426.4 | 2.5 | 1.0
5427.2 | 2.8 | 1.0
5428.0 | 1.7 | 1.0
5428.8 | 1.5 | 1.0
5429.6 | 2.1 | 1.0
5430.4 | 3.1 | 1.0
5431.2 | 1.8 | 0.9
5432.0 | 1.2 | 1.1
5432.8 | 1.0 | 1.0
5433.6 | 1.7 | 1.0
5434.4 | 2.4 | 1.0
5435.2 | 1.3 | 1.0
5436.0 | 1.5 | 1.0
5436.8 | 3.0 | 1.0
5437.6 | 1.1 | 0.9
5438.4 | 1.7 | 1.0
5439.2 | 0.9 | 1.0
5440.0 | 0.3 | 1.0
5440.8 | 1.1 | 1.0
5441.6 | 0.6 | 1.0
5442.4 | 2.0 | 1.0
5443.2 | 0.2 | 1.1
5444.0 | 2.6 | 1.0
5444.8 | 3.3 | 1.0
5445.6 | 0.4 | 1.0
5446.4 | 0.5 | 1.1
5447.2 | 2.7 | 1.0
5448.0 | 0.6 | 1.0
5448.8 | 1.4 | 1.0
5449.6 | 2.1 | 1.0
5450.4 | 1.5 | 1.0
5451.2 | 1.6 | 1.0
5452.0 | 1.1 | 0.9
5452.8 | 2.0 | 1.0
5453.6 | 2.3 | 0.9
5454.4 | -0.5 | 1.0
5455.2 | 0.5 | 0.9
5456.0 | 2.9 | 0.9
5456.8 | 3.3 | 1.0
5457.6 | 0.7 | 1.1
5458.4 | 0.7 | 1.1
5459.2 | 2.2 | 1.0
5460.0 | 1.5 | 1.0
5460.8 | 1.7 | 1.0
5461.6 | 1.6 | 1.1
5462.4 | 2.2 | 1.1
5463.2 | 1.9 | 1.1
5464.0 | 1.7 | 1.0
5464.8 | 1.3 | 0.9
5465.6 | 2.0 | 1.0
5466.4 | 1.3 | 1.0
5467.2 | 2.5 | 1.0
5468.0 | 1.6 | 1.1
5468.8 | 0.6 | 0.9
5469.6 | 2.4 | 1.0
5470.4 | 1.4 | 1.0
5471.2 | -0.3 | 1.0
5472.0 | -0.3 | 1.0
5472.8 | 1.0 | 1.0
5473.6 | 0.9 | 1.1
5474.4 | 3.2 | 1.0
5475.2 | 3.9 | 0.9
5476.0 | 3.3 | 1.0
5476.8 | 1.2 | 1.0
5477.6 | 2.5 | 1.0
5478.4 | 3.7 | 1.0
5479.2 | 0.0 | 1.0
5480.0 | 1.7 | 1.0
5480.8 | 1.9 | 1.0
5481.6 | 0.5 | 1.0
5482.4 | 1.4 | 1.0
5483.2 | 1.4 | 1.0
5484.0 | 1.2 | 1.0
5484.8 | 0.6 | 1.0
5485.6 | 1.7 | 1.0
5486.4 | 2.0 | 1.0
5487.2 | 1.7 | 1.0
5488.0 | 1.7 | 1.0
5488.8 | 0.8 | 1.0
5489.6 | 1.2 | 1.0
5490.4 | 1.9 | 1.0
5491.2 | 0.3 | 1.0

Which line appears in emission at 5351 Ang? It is [O III] 5007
